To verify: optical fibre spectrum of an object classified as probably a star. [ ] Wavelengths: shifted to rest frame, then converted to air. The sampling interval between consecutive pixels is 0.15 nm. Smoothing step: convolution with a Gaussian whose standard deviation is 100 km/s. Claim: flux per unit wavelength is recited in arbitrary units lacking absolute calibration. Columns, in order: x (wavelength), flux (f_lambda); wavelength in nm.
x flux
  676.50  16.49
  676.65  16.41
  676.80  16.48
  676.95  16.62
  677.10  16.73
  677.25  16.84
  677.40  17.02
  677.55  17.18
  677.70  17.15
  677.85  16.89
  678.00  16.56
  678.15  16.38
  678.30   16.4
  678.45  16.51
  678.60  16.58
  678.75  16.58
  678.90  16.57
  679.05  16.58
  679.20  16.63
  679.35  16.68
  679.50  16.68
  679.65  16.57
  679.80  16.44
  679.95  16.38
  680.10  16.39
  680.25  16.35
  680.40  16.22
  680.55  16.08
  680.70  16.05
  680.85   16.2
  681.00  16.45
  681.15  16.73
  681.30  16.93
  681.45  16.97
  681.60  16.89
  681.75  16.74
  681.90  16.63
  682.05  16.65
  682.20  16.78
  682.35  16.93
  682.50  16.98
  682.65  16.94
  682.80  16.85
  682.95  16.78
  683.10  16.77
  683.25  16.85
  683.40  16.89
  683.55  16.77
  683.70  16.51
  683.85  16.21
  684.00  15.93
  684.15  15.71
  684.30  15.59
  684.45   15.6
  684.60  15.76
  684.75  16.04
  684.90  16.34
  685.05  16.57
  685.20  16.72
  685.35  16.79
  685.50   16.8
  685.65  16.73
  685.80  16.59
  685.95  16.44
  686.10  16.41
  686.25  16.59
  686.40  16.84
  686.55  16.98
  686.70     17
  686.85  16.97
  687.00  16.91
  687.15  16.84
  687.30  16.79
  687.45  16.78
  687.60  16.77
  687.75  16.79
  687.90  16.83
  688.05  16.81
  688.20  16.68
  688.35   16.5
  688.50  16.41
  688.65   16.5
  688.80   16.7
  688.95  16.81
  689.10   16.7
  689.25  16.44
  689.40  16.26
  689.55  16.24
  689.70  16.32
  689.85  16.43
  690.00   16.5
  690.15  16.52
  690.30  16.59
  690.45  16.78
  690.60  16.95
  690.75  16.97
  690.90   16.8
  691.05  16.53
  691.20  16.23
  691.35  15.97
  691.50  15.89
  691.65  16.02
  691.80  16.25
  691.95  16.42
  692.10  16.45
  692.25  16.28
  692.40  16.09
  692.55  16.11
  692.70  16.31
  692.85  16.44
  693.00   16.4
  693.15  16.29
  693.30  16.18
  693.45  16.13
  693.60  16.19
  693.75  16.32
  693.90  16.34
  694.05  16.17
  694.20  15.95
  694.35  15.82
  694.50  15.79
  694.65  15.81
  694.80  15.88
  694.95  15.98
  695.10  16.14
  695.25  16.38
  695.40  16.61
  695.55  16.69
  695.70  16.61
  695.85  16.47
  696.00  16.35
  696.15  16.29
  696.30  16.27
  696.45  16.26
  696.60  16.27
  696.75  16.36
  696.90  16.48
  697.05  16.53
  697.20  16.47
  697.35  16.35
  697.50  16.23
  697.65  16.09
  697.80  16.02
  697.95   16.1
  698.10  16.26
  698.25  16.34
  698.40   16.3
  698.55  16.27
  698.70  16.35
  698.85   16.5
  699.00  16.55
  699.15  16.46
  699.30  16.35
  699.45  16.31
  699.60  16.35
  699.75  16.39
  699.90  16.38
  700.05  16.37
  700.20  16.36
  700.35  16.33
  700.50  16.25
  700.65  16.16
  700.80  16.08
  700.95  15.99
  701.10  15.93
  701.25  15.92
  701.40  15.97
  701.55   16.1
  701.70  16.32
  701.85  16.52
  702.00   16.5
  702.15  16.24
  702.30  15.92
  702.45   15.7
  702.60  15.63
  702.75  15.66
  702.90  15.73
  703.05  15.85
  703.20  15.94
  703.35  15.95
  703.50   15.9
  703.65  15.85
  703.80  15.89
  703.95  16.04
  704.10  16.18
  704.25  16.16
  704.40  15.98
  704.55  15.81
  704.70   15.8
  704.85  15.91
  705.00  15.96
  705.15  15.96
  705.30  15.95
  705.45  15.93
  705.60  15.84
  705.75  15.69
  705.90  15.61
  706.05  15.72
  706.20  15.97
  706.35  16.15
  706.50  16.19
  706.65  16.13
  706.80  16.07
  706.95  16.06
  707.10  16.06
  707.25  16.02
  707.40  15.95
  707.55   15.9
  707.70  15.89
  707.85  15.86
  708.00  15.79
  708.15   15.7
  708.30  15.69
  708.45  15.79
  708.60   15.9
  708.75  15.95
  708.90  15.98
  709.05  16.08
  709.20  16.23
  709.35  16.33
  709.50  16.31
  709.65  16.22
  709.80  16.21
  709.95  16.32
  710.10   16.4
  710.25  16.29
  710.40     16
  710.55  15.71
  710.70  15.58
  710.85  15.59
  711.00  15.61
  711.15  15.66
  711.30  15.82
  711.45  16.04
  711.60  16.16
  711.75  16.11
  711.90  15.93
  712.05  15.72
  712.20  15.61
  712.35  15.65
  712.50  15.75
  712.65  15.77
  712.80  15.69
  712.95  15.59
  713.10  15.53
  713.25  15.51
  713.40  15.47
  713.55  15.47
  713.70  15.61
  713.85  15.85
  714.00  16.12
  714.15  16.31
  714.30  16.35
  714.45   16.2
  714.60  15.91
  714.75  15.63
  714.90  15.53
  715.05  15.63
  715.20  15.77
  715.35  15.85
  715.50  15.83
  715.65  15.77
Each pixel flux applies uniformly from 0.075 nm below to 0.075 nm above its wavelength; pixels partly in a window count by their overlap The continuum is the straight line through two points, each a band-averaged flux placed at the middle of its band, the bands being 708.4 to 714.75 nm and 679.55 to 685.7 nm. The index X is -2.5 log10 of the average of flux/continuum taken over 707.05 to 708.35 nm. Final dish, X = 0.01 mag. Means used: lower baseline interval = 16.5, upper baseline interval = 15.9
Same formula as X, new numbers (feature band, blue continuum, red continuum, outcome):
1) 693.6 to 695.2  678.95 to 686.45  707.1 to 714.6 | 0.02 mag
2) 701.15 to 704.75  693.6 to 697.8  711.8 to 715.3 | 0.00 mag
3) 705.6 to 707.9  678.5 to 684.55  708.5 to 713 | 0.00 mag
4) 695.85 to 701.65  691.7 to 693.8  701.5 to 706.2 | -0.01 mag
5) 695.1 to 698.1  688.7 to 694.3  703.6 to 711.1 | -0.01 mag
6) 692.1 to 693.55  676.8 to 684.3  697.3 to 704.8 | 0.00 mag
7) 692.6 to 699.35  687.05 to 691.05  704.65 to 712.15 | 0.01 mag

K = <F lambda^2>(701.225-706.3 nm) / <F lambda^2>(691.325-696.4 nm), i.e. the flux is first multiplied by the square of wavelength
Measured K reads 1.0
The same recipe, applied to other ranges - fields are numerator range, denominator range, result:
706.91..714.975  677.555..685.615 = 1.05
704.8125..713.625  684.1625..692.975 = 1.02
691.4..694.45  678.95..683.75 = 1.01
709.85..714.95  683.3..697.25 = 1.03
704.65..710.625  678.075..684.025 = 1.04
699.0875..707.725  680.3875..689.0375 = 1.02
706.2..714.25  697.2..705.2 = 1.01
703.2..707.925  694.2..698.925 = 1.01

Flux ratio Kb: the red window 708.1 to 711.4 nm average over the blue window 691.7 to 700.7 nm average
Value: 1.0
